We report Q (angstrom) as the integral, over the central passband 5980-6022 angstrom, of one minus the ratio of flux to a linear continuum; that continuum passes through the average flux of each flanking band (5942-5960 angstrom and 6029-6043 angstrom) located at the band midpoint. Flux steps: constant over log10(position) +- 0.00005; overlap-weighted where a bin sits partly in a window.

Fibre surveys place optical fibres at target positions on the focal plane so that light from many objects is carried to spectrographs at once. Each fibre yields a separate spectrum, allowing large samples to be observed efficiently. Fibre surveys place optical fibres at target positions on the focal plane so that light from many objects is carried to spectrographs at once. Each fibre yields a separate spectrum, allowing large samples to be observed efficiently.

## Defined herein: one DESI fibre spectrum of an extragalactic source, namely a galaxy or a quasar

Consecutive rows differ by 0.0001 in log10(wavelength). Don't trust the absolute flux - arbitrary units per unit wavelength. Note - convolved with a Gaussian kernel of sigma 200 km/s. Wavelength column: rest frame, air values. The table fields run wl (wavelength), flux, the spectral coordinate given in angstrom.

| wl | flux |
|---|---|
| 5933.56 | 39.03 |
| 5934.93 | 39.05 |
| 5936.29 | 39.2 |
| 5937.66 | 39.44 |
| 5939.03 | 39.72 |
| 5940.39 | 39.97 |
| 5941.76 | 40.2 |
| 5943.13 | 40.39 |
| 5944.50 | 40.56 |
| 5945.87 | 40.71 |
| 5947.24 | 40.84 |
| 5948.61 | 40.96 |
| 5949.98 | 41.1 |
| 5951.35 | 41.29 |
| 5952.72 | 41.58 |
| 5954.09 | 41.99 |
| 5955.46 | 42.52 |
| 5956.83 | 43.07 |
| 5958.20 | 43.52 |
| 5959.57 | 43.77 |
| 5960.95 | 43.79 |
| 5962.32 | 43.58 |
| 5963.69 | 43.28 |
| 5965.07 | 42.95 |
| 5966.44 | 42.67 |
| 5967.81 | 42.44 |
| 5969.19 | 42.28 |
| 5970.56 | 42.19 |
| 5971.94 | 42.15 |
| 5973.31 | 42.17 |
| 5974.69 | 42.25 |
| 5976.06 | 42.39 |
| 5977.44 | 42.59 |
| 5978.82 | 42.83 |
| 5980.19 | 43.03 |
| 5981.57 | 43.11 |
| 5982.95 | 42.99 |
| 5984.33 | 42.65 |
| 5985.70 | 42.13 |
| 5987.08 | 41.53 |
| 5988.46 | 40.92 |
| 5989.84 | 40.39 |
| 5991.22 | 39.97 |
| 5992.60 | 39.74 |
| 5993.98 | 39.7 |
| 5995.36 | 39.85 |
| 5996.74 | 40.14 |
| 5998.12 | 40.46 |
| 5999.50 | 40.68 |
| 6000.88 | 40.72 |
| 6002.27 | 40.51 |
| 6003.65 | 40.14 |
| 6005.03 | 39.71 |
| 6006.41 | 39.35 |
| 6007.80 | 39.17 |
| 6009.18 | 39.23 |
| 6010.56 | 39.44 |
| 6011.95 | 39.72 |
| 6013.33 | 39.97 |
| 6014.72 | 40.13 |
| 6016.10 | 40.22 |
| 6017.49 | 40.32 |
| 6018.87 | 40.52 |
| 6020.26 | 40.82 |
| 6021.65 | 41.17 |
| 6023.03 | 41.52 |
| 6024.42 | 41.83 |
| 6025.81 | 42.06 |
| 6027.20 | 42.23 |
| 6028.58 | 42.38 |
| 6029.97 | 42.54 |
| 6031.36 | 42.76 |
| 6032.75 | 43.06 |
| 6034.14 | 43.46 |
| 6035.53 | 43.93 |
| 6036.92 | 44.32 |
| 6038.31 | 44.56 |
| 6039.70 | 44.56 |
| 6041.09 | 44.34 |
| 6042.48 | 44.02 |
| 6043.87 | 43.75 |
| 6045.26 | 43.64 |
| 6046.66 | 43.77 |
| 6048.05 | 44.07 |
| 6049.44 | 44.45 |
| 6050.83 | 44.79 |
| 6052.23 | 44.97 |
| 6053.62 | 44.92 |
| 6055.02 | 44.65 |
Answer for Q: 2.26 angstrom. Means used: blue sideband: 41.7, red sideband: 43.7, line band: 40.6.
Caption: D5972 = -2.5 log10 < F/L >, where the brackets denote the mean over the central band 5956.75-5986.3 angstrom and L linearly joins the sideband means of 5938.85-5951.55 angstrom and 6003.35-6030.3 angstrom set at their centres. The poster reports -0.06 mag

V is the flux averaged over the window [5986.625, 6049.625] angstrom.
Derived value 41.5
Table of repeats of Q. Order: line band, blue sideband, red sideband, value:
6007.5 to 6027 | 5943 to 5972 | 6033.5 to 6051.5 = 1.4 angstrom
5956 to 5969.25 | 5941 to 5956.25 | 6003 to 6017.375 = -0.8 angstrom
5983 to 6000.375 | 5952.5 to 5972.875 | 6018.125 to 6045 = 0.8 angstrom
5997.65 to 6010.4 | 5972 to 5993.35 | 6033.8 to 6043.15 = 0.8 angstrom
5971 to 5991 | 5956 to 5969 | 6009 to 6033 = 0.2 angstrom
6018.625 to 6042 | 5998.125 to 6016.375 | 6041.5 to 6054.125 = -0.2 angstrom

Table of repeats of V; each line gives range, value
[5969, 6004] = 41.4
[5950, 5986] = 42.6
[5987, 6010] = 40.1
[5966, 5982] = 42.5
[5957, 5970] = 43.1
